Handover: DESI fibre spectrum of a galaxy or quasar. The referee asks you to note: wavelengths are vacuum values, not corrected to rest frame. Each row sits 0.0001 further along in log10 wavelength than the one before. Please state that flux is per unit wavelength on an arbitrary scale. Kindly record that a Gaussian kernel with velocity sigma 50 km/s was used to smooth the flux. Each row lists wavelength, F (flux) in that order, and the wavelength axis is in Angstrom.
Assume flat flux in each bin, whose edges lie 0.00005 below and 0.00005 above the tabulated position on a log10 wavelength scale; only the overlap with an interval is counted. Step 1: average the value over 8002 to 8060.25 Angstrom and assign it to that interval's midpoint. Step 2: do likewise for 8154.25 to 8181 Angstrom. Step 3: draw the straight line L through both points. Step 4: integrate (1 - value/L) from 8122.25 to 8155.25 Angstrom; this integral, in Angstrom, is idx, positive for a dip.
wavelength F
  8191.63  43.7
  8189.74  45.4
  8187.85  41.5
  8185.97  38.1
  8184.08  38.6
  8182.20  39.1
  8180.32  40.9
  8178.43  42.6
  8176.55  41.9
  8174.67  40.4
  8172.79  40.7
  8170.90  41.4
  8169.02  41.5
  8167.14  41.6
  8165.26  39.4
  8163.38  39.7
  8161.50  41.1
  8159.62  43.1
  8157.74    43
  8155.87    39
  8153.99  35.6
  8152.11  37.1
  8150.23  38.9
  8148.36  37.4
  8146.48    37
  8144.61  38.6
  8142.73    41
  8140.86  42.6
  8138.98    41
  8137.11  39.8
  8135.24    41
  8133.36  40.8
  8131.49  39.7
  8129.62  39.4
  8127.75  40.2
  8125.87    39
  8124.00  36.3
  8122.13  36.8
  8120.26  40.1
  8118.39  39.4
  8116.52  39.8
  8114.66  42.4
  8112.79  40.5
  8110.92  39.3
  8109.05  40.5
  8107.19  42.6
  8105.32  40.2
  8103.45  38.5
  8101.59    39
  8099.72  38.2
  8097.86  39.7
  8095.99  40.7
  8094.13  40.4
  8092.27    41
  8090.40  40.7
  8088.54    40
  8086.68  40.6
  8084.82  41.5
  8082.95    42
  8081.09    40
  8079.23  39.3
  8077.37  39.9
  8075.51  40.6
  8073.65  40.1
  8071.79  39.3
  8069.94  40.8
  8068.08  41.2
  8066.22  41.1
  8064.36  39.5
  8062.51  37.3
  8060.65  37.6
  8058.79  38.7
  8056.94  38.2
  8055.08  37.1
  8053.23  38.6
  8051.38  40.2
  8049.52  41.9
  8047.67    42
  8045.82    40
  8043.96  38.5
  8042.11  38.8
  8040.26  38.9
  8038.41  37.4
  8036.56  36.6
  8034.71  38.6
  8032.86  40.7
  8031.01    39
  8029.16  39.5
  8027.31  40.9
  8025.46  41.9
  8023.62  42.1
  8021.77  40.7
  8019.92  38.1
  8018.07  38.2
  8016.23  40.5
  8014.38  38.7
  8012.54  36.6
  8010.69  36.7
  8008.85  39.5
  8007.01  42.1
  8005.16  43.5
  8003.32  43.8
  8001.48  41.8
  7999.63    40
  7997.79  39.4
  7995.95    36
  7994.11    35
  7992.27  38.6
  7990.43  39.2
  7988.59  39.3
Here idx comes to 1.3 Angstrom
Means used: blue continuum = 39.6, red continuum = 41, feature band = 39.1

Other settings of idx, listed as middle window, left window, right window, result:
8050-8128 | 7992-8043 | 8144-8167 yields -0.8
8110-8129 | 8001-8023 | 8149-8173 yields 0.3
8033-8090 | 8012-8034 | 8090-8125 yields 0.3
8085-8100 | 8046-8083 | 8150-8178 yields -0.2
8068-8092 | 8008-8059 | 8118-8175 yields -0.6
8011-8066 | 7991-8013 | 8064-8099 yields 1.0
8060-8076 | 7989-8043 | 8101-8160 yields -0.1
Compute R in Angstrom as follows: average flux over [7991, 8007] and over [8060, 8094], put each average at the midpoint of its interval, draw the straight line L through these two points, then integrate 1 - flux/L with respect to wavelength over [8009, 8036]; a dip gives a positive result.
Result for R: 0.4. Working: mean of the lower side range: 39.9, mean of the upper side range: 40.2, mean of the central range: 39.4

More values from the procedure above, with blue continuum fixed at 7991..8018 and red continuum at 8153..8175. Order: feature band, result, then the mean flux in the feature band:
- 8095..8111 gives 0.1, 39.9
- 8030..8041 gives 0.3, 38.5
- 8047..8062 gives 0.2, 39.2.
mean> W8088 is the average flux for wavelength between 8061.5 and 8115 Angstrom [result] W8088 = 40.2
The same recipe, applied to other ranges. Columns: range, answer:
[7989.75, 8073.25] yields 39.4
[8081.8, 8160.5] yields 39.9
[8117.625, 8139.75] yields 39.4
